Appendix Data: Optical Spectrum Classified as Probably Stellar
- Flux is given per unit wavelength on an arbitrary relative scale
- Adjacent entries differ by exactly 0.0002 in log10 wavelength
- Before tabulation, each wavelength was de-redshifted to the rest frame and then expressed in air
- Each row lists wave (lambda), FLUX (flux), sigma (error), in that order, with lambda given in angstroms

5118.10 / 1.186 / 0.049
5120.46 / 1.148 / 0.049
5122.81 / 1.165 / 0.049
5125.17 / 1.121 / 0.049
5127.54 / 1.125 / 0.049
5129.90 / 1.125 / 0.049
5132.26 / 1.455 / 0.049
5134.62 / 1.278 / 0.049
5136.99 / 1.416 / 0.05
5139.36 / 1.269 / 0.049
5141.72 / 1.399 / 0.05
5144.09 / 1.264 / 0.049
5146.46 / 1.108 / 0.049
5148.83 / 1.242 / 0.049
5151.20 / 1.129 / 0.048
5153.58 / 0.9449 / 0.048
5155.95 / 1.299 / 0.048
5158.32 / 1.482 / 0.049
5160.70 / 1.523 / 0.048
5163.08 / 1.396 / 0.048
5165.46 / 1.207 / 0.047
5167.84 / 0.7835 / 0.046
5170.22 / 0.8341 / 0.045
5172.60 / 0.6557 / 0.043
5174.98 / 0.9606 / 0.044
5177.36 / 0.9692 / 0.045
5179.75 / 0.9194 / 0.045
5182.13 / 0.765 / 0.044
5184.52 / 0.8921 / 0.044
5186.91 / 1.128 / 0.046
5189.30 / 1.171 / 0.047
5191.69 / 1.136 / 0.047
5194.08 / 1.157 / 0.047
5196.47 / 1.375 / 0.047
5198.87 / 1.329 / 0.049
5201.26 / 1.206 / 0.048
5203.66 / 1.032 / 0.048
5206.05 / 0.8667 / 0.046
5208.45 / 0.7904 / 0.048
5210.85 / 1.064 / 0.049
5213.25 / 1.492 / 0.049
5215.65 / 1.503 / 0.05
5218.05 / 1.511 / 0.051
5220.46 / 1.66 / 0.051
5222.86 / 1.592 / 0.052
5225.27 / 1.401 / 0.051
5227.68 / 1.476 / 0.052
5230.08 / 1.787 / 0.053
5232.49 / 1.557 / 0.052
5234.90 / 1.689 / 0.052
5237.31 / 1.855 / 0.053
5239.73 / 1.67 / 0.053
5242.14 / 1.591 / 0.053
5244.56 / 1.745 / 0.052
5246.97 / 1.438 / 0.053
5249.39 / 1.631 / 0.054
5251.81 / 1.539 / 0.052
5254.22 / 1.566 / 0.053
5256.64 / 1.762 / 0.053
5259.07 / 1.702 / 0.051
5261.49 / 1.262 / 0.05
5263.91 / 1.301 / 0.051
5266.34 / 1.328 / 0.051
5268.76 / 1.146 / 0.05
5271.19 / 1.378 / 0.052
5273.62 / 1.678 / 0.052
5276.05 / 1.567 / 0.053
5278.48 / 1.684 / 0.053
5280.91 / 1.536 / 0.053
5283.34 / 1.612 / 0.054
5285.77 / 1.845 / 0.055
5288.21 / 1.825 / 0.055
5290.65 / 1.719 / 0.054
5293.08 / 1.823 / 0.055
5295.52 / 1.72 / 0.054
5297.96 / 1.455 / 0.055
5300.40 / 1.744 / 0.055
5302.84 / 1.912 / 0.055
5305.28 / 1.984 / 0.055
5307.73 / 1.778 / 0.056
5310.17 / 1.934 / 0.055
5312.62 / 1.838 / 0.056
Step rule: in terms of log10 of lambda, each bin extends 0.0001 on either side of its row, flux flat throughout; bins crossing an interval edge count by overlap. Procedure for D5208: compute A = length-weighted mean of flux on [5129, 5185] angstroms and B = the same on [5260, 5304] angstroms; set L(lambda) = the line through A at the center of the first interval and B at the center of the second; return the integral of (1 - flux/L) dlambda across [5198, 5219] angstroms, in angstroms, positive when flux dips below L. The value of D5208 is 2.1 angstroms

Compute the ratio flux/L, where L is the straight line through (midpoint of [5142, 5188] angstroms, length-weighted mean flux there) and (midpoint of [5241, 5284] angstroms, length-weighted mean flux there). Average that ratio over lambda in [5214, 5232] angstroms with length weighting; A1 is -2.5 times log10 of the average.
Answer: -0.16 mag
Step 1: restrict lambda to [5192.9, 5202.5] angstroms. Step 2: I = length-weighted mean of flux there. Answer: 1.27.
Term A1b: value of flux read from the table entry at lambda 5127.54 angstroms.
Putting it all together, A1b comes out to 1.125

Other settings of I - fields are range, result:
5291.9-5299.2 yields 1.66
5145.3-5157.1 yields 1.14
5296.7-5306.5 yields 1.77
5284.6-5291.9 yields 1.8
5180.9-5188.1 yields 0.928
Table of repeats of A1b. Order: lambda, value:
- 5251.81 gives 1.539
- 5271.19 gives 1.378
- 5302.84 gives 1.912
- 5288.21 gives 1.825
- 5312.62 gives 1.838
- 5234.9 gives 1.689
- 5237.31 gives 1.855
